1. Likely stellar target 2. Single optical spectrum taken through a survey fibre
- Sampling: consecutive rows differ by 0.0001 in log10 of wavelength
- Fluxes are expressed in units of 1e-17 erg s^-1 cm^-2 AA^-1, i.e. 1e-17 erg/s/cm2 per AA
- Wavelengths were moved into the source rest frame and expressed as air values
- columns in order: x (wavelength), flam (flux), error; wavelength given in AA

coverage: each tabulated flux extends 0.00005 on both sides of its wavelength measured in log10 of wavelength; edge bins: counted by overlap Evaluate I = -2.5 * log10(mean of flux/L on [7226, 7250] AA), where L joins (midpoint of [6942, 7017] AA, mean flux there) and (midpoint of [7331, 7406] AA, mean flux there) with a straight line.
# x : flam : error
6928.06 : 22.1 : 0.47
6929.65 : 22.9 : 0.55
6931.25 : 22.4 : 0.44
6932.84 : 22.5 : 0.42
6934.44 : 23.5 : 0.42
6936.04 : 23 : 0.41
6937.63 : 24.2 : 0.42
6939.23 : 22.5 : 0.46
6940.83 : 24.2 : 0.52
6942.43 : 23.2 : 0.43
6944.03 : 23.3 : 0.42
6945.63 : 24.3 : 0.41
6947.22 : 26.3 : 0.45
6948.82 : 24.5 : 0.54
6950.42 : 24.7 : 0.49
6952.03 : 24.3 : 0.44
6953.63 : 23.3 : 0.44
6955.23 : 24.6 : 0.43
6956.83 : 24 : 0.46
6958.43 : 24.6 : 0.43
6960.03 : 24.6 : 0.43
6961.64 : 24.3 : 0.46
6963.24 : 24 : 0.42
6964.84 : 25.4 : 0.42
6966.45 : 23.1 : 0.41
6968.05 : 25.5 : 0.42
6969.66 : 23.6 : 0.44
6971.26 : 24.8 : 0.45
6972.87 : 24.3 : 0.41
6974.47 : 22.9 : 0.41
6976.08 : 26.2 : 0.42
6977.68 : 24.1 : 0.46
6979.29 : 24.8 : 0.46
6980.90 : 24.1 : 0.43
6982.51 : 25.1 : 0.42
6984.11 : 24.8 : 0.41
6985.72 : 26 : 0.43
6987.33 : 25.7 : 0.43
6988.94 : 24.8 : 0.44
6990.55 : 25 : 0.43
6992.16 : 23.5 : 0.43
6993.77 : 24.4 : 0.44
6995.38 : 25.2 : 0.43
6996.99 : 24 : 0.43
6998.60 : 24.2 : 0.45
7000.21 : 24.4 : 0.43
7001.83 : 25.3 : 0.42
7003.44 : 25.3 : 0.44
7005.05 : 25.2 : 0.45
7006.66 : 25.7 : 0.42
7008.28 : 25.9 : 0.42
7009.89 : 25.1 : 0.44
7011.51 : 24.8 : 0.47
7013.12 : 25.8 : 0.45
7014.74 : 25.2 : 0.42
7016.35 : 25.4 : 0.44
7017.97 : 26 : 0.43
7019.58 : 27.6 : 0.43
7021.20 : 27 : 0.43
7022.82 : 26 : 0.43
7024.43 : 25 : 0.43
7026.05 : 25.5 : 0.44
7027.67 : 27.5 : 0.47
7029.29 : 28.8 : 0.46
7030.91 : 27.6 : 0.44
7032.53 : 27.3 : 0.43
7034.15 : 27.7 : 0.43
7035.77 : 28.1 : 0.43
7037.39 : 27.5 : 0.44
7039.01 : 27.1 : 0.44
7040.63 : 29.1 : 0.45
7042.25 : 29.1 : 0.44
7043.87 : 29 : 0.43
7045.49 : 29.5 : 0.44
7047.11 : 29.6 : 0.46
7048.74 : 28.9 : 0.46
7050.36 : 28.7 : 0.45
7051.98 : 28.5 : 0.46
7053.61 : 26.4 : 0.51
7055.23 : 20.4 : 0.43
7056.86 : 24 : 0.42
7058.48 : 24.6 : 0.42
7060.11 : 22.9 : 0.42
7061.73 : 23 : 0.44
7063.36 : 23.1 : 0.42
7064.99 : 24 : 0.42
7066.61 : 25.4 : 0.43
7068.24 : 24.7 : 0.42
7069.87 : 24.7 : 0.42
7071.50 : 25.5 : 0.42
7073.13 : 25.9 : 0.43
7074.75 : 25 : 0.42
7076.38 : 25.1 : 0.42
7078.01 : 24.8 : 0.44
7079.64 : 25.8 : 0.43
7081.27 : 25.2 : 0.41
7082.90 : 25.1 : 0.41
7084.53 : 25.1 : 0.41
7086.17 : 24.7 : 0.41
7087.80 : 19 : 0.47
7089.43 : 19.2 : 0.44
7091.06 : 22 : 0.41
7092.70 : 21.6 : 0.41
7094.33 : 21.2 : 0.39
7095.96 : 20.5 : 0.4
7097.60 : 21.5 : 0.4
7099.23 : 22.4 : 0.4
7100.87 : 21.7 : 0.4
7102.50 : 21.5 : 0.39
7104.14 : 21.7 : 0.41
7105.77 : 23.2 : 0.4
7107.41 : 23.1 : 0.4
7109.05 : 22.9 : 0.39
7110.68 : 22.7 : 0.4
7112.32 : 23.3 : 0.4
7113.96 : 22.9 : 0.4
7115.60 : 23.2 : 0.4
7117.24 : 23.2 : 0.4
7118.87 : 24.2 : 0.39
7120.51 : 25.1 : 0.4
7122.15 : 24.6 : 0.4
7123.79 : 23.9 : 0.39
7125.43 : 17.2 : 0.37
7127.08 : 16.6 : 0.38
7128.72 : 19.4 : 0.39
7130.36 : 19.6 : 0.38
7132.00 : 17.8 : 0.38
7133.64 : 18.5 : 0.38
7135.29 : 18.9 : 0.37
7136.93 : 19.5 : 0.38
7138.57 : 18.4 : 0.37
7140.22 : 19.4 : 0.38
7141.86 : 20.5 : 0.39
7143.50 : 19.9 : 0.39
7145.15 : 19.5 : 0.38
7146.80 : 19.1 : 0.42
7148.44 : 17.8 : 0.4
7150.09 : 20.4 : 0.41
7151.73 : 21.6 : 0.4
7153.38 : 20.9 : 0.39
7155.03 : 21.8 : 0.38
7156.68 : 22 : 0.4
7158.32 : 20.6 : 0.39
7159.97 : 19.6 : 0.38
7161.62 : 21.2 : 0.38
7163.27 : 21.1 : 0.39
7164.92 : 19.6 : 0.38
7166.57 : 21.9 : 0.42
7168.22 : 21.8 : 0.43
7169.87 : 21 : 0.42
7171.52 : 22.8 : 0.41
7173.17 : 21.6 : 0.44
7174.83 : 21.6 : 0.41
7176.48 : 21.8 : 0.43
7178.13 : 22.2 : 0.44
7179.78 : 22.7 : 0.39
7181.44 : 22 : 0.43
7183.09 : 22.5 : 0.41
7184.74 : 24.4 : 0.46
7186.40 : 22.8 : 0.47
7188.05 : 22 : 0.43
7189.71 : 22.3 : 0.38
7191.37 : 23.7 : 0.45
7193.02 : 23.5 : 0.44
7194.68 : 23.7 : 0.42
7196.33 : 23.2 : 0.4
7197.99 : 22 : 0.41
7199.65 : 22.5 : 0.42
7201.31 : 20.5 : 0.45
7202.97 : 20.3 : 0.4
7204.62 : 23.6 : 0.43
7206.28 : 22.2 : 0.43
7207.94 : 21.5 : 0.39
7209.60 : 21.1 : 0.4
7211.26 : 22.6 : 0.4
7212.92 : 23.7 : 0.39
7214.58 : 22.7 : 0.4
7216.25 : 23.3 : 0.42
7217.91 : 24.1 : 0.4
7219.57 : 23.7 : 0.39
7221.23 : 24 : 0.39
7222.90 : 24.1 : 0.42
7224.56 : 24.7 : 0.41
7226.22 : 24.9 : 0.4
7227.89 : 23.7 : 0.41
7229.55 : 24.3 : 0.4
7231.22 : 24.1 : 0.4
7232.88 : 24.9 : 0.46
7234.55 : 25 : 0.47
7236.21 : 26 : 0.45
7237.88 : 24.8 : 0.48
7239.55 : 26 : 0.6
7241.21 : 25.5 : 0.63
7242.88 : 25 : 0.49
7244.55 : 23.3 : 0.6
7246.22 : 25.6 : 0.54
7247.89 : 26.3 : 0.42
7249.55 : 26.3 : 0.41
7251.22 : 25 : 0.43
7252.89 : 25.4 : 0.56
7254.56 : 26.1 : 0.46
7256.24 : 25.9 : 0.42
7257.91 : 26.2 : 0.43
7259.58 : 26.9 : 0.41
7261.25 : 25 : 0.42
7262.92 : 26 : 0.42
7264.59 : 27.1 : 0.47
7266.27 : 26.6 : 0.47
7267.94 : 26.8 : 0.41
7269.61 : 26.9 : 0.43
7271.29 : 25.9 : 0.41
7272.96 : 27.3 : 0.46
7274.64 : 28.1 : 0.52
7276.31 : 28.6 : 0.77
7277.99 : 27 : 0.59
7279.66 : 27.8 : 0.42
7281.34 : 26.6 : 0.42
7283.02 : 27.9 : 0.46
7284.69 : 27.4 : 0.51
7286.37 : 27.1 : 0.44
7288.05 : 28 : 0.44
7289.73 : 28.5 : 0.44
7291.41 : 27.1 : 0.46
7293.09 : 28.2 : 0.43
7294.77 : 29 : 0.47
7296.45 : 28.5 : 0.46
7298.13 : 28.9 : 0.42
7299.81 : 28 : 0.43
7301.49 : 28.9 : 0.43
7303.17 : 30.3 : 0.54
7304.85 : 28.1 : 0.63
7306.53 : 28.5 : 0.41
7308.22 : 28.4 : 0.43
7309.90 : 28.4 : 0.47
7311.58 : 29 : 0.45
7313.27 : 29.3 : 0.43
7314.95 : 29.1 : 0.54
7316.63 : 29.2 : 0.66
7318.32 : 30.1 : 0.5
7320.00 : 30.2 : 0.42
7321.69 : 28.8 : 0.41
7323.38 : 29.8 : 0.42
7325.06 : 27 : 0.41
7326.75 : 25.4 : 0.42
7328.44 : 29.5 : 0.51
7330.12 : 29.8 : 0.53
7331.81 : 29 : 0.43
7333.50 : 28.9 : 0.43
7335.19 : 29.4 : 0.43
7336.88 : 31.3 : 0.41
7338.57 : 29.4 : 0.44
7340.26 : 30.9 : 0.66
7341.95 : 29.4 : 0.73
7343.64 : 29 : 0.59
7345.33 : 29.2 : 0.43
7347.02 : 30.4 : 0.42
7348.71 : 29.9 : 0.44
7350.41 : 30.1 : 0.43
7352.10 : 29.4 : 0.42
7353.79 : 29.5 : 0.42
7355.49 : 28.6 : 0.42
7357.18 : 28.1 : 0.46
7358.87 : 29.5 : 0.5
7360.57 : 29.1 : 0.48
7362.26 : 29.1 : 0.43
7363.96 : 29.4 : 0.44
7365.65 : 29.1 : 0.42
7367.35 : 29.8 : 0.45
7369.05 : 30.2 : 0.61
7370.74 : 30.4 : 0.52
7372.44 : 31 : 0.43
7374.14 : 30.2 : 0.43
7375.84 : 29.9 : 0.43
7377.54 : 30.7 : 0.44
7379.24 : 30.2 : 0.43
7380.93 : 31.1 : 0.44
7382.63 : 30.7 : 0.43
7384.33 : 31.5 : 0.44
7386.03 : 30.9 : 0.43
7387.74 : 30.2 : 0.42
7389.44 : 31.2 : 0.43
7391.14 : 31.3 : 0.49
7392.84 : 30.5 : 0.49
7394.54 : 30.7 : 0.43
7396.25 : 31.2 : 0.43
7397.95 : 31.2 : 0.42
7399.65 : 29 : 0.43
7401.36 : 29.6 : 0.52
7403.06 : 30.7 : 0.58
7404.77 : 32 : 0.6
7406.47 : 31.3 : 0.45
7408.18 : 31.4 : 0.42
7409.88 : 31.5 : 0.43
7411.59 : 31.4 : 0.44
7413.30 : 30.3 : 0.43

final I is 0.13 mag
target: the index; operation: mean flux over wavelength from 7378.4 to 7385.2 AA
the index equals 30.9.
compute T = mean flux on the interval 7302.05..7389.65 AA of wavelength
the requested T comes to 29.6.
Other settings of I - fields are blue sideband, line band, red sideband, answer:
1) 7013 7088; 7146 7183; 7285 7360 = 0.28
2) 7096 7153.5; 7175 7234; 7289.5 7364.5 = 0.05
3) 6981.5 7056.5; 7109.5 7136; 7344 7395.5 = 0.27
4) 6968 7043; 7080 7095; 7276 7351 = 0.17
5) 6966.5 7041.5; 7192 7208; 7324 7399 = 0.24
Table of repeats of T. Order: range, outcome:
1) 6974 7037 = 25.6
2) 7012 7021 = 26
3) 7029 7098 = 25.3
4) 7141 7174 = 20.7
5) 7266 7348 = 28.5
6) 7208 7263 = 24.7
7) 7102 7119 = 22.9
